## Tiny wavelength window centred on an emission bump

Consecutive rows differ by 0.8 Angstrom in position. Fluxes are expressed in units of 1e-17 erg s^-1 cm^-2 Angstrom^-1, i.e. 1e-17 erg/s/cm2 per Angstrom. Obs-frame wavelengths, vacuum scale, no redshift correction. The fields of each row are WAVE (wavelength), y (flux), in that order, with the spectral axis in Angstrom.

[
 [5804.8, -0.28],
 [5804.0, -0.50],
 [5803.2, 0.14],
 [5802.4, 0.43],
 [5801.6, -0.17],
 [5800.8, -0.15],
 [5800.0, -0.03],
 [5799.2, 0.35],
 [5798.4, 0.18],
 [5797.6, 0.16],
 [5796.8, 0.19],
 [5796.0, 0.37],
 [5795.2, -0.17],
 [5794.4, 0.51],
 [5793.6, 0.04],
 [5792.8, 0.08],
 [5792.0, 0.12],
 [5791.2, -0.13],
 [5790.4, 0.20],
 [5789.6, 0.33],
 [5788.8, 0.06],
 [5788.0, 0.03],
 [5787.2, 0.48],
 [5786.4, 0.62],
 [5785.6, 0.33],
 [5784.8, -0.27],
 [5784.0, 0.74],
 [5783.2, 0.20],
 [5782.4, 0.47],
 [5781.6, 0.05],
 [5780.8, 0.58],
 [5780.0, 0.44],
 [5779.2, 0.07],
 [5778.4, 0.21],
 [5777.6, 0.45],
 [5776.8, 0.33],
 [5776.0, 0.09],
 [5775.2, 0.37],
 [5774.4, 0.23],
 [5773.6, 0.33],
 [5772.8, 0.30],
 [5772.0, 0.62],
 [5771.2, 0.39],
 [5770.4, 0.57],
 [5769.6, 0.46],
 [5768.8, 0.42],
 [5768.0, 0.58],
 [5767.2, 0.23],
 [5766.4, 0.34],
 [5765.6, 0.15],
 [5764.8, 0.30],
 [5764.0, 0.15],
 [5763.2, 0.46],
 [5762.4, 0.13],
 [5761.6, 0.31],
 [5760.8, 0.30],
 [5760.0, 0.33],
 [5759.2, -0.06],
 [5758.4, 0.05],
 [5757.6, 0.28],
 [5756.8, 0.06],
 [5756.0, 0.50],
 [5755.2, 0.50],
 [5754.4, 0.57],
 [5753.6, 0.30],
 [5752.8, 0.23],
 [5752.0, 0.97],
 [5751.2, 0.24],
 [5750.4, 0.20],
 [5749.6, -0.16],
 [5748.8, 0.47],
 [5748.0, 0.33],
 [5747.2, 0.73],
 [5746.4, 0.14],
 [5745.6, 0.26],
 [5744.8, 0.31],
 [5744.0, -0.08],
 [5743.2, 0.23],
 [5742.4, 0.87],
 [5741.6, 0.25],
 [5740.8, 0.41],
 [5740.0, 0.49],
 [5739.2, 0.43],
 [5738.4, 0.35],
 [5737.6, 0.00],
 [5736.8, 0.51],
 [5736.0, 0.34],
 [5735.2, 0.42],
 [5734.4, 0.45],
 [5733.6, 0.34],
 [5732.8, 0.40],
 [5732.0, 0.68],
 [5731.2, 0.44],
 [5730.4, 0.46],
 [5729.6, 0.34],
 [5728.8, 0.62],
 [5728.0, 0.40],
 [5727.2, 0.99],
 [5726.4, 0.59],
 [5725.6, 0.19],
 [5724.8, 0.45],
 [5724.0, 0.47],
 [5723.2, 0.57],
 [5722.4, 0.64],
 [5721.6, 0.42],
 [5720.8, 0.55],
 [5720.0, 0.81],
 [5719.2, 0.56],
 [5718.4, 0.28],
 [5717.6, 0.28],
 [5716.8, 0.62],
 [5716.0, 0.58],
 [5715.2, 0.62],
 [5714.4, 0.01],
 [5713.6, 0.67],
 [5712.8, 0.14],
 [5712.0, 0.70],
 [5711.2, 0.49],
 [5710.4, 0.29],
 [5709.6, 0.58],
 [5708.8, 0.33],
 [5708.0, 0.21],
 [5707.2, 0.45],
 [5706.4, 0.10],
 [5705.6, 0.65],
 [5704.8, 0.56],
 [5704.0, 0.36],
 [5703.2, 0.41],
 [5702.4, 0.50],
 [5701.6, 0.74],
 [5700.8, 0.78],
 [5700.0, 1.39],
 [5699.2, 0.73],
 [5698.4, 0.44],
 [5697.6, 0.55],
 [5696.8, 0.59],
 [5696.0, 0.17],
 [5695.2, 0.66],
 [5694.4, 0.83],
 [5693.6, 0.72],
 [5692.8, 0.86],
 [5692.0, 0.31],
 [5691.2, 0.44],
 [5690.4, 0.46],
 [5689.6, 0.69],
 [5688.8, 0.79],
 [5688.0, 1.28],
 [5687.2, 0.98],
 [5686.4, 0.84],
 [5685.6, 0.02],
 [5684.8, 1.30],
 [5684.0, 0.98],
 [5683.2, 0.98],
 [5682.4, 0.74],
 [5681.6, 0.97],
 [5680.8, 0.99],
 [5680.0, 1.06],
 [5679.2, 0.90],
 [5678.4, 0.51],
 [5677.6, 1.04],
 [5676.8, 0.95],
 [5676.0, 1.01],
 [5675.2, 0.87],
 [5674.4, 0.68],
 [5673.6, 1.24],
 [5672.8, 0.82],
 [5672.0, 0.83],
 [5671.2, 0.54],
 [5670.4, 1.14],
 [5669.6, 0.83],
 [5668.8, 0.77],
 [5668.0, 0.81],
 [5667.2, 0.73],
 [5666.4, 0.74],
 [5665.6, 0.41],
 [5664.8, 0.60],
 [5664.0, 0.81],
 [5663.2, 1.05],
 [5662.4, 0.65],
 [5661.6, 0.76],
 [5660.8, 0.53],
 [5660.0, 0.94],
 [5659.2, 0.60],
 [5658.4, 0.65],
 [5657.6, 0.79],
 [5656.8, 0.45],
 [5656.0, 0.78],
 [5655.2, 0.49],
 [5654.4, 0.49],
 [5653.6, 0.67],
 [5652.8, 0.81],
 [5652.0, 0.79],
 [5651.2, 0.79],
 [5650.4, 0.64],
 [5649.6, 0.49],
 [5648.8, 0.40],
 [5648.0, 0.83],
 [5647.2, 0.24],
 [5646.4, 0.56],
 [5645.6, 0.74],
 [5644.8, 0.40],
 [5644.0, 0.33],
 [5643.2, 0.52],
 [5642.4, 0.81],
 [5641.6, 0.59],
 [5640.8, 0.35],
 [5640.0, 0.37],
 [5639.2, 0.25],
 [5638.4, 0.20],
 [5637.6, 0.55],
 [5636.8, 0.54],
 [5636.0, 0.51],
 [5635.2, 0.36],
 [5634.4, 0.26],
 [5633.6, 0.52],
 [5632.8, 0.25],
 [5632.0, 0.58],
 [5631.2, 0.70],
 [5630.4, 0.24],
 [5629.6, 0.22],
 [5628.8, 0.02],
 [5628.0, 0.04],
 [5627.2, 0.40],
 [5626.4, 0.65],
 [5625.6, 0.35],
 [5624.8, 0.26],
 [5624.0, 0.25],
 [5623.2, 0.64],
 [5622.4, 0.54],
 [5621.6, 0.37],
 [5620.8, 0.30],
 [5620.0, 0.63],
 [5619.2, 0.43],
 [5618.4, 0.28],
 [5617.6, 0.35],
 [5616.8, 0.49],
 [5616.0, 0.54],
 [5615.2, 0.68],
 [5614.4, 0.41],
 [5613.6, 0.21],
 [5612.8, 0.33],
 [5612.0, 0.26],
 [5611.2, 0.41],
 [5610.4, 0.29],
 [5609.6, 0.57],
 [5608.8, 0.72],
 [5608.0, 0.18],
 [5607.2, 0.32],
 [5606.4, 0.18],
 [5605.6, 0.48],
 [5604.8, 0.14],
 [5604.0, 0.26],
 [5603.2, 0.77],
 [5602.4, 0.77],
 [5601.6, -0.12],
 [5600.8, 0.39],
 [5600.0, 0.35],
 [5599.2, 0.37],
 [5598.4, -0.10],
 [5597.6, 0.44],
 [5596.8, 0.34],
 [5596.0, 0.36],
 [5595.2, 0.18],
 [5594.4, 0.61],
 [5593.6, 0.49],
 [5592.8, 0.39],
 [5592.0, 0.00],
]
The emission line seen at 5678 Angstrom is C IV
